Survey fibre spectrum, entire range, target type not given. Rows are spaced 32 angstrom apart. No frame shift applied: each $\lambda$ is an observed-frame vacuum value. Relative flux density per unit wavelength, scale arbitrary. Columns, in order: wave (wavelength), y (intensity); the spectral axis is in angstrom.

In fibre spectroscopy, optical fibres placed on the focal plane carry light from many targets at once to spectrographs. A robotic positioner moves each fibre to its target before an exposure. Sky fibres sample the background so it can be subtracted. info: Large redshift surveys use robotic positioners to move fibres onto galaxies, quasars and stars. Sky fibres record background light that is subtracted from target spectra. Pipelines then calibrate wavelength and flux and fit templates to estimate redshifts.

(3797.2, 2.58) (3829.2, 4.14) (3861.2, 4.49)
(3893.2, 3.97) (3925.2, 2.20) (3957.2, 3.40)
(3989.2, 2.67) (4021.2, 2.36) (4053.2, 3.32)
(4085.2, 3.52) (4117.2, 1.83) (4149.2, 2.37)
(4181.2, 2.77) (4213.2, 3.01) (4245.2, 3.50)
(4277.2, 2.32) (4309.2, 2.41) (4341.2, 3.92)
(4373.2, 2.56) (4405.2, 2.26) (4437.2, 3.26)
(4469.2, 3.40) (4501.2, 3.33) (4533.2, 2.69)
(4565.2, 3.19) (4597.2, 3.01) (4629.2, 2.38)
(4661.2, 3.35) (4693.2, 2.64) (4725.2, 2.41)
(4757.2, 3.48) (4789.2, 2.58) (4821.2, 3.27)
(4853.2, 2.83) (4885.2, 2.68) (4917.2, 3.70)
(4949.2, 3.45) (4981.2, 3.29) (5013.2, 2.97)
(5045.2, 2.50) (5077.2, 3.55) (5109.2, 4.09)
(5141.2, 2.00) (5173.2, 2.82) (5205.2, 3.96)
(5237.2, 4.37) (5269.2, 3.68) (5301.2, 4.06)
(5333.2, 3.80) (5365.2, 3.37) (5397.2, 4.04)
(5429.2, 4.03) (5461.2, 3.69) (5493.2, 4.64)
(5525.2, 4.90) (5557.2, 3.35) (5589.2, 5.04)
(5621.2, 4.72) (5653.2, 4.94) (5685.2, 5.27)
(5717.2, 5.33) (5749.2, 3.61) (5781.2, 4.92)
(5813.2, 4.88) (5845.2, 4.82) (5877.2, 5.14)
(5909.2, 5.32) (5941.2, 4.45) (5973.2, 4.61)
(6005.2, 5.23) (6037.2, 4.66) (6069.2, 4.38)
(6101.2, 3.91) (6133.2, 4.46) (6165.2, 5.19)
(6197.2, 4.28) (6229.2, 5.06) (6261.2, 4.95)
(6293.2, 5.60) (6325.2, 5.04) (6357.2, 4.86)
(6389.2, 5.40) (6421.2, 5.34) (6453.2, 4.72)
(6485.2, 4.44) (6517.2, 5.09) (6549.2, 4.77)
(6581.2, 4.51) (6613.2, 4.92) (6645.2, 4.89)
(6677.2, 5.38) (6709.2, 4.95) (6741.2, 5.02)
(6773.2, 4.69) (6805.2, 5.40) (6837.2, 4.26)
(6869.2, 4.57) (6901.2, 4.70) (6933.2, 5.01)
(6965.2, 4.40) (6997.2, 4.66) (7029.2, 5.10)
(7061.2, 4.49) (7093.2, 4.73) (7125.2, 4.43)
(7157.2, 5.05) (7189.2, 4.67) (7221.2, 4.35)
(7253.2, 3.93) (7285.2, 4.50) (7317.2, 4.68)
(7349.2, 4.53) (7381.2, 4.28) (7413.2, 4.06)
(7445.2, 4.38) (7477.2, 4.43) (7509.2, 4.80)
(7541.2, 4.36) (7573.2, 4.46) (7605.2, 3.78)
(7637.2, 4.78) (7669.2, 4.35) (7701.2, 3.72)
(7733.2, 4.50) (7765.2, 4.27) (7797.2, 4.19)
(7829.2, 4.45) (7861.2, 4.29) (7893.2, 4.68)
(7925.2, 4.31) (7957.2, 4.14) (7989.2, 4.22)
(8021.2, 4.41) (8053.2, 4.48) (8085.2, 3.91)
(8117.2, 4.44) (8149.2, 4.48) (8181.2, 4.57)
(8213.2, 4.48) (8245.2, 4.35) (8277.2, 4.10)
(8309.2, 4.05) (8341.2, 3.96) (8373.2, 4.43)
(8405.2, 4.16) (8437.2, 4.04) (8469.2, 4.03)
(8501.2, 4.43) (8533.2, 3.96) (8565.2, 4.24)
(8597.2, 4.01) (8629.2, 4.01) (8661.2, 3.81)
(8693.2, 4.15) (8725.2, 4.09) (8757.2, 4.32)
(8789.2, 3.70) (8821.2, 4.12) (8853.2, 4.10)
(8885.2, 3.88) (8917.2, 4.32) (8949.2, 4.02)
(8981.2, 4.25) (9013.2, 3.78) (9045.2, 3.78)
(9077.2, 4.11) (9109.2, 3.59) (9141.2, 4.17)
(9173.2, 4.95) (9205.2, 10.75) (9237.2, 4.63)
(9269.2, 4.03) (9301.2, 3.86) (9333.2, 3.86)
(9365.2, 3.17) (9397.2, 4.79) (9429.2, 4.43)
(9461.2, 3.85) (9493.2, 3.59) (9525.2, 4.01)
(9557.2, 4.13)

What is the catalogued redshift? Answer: 0.400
